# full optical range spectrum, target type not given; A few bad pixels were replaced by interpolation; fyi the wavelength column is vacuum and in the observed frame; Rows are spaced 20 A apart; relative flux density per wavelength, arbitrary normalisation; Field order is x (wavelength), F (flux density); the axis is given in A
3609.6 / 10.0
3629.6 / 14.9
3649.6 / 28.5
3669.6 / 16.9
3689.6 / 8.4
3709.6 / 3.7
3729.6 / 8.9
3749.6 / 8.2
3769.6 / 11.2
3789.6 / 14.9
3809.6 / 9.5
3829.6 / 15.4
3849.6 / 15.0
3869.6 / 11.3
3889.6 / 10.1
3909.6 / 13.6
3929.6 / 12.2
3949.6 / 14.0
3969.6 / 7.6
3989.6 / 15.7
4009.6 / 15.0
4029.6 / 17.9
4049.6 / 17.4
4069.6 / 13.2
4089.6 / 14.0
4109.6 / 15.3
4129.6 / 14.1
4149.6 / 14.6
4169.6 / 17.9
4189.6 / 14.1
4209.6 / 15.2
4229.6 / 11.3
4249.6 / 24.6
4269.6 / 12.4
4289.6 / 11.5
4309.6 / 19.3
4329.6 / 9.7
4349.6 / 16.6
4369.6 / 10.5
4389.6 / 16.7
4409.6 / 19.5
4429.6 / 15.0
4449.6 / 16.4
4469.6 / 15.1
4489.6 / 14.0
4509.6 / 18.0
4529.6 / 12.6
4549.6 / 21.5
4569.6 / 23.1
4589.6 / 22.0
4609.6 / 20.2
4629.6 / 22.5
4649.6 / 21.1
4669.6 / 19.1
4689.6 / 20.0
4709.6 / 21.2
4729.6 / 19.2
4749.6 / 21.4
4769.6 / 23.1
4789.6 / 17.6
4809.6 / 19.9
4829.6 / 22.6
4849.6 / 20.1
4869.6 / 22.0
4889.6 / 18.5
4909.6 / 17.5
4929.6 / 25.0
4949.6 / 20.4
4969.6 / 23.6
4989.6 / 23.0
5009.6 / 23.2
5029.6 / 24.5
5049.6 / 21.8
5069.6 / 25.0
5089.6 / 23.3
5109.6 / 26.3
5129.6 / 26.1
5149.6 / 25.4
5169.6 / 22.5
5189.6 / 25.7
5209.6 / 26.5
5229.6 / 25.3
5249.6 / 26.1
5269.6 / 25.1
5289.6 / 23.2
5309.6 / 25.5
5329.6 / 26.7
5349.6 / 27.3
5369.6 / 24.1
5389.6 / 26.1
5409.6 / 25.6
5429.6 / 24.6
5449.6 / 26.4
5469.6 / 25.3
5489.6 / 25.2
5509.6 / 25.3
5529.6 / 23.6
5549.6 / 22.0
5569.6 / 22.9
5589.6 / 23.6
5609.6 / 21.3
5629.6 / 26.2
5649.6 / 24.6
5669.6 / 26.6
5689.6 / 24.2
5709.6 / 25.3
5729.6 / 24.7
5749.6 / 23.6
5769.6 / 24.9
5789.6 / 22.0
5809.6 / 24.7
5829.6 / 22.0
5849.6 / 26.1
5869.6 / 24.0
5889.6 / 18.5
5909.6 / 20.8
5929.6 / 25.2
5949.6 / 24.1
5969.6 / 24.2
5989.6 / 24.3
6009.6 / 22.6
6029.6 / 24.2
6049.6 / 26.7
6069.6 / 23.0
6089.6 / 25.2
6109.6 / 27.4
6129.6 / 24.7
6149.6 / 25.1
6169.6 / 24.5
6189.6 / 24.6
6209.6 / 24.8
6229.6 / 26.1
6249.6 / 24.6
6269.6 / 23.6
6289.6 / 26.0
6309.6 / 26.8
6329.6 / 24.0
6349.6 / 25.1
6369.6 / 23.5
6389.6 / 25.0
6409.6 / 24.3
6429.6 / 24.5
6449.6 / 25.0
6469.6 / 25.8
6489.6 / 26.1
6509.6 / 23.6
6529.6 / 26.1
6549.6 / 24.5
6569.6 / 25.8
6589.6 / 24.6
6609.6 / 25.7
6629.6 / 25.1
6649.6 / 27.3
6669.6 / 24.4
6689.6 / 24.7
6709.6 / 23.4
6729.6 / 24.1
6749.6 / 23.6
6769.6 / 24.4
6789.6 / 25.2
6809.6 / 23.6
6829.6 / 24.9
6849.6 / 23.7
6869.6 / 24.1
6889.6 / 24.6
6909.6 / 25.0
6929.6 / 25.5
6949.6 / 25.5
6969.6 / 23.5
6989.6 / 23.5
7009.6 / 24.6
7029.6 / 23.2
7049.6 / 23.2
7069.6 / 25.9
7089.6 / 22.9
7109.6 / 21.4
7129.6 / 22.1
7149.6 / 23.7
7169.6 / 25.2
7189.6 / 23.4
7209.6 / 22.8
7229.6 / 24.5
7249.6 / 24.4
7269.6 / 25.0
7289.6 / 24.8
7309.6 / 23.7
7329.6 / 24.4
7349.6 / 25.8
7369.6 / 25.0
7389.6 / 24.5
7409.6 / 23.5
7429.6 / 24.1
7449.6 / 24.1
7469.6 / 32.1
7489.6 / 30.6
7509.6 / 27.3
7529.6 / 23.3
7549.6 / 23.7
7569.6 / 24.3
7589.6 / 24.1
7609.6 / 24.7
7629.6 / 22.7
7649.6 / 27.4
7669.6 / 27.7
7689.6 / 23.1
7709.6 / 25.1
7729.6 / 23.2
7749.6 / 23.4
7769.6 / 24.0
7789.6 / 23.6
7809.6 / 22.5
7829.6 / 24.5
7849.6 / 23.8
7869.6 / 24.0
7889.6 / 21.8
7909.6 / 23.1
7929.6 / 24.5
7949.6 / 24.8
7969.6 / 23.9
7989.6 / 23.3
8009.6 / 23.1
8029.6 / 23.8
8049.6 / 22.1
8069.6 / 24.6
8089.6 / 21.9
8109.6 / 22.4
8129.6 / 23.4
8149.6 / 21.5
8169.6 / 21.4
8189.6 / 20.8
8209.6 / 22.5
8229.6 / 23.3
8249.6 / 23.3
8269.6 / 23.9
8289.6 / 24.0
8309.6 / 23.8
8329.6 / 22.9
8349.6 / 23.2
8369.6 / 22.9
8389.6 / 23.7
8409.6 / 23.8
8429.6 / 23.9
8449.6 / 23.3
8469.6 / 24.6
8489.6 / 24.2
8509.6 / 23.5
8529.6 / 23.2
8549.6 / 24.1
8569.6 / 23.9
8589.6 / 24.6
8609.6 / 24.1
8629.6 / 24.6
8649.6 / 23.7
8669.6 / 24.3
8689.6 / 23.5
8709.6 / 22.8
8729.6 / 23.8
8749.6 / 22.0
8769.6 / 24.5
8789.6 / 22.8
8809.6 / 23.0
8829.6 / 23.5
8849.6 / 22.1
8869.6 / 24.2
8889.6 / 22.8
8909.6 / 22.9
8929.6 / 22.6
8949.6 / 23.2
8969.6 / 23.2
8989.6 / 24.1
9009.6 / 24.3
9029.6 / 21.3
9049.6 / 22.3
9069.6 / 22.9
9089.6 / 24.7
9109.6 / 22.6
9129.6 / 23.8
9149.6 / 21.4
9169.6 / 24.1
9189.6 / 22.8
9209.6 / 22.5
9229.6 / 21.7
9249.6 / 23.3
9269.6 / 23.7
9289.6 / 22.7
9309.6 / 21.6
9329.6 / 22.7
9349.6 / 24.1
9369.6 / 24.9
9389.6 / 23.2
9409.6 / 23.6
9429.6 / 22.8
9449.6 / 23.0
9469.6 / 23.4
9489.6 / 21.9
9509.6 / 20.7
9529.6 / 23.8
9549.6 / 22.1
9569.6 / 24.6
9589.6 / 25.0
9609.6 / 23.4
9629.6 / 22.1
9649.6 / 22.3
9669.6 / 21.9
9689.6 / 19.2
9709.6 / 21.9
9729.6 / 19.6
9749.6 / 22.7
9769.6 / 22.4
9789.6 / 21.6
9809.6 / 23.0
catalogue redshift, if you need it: 0.14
